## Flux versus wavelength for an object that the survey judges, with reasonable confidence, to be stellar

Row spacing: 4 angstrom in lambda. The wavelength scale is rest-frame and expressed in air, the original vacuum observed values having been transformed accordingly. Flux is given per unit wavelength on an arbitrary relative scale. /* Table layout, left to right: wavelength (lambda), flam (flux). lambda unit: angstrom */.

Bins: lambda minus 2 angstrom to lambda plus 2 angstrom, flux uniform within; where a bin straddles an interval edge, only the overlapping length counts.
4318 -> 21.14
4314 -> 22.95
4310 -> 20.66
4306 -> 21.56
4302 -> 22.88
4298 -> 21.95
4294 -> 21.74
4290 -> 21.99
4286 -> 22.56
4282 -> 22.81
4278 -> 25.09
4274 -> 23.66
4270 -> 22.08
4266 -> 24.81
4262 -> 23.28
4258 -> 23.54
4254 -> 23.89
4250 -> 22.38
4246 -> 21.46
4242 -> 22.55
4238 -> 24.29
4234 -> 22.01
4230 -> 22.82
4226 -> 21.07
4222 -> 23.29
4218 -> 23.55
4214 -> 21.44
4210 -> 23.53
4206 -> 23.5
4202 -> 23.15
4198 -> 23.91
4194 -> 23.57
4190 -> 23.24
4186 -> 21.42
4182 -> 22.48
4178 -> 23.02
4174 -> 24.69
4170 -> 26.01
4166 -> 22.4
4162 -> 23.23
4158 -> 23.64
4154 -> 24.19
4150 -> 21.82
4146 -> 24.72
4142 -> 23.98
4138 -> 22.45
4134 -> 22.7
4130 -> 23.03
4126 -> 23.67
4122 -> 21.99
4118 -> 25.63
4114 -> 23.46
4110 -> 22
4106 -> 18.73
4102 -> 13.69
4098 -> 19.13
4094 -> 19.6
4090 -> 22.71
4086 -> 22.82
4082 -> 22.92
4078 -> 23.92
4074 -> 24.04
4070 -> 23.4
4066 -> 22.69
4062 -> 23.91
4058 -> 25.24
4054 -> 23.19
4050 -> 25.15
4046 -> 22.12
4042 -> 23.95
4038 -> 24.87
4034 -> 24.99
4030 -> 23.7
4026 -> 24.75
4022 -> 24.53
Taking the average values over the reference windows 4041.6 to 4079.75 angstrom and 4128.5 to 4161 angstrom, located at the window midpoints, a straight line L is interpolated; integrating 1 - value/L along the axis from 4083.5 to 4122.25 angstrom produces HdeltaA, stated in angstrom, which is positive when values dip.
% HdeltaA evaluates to 4.24 angstrom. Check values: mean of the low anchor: 23.8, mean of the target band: 21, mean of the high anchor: 23.3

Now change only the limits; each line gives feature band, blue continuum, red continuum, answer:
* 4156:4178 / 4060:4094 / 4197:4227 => -0.9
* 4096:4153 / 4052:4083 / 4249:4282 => 4.1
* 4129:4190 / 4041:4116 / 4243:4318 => -2.5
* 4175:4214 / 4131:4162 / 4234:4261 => 0.2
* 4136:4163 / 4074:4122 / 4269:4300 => -2.0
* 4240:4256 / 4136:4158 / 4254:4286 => 0.7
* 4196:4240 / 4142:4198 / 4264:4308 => 0.4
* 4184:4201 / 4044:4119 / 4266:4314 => -0.5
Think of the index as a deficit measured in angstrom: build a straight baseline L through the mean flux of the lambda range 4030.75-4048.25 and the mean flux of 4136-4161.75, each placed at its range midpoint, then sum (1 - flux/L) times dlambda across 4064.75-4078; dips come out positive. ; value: 0.2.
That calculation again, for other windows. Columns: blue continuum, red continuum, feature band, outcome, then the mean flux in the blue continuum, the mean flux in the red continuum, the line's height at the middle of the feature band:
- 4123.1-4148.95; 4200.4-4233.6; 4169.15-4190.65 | -0.3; 23.3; 22.8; 23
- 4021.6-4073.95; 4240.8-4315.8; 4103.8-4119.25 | 1.0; 24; 22.7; 23.7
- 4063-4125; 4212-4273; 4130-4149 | -1.0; 21.8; 22.8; 22.2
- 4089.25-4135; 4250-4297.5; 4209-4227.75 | 0.0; 21.3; 23.1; 22.5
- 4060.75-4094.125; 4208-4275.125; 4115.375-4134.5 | -0.4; 23.1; 22.9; 23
